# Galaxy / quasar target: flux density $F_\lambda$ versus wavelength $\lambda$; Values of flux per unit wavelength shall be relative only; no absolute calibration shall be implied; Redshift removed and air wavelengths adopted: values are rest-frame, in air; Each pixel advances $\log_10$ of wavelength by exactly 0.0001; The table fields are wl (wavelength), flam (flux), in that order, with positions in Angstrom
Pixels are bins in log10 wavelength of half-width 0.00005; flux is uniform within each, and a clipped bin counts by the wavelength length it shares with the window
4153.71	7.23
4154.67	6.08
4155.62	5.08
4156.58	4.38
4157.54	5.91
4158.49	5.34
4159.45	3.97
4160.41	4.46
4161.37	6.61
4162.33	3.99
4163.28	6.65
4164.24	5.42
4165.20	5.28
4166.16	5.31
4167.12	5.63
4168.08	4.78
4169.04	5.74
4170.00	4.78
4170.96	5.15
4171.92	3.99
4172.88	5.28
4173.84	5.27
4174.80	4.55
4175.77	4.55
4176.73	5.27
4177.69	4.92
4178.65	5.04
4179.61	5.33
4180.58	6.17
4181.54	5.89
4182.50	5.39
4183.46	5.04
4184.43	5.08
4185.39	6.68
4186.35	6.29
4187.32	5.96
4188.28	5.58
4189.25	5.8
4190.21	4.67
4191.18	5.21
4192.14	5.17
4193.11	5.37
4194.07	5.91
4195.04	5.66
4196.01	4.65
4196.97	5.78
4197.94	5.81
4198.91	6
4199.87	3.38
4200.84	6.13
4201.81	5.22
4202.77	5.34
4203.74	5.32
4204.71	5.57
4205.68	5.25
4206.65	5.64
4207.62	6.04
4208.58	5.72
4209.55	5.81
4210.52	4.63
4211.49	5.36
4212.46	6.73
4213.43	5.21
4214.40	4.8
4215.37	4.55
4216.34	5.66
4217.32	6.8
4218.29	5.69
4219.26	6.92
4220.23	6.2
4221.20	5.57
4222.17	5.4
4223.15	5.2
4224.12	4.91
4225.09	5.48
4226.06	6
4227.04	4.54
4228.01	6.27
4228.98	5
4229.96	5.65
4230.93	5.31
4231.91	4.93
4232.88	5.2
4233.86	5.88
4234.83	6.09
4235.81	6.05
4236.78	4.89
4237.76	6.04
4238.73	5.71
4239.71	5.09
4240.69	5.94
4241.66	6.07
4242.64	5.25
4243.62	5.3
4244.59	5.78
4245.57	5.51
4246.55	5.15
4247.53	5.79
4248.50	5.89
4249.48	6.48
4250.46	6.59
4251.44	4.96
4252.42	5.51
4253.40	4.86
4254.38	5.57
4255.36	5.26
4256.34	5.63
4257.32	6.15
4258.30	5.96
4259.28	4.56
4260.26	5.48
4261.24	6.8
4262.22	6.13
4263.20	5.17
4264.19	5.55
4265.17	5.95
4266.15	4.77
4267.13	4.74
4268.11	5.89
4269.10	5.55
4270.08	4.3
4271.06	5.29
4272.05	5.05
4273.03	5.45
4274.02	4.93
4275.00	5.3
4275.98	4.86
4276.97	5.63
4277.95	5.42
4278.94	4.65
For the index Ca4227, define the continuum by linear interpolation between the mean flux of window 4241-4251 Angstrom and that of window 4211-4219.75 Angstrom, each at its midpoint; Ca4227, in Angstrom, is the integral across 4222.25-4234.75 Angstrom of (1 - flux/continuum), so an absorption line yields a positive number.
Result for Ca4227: 0.81 Angstrom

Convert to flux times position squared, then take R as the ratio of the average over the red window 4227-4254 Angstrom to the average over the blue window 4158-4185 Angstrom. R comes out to 1.1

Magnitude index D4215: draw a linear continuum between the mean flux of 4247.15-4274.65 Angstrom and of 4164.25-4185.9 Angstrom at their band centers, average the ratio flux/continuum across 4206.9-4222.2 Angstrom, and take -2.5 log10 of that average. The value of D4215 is -0.07 mag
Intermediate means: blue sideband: 5.24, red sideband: 5.51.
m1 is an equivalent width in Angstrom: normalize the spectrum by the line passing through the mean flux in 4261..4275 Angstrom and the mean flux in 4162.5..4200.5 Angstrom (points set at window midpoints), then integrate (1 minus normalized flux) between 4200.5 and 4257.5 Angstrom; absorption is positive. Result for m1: -2.4 Angstrom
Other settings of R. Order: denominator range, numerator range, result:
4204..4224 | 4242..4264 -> 1.02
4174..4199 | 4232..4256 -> 1.06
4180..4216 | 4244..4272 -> 1.04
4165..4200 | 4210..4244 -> 1.06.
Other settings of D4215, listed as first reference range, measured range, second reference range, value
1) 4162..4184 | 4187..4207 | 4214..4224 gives 0.01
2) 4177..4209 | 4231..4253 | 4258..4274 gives -0.04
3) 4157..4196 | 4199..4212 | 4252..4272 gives 0.00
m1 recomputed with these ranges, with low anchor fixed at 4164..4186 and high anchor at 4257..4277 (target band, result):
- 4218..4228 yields -0.56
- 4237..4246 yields -0.43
